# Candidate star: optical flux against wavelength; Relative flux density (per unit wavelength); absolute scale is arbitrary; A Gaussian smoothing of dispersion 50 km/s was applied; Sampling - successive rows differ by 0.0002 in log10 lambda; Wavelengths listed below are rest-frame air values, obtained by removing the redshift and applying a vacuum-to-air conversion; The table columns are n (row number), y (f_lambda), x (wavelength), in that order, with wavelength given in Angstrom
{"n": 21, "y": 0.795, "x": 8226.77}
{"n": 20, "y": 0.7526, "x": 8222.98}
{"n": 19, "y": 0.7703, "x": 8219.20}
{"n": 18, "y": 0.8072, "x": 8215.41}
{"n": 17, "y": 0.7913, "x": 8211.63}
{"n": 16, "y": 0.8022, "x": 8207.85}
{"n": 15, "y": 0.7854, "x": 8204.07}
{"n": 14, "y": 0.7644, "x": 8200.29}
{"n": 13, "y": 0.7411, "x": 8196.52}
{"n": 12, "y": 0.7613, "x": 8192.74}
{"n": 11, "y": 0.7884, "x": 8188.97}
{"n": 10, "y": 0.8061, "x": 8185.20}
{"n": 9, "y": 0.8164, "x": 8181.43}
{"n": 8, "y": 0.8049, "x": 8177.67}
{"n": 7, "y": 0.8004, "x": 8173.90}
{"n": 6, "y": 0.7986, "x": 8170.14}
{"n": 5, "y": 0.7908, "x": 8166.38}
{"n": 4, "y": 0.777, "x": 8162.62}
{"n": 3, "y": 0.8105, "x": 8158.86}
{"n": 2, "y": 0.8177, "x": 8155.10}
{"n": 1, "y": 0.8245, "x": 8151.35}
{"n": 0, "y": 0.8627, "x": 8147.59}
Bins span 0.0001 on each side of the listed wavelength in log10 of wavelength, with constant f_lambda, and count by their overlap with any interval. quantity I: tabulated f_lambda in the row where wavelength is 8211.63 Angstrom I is 0.7913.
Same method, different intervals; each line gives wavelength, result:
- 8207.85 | 0.8022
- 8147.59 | 0.8627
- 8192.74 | 0.7613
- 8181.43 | 0.8164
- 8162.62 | 0.777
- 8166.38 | 0.7908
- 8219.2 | 0.7703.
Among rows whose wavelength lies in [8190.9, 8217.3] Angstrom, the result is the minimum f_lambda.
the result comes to 0.7411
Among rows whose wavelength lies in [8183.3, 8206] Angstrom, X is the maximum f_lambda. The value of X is 0.8061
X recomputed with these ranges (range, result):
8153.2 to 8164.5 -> 0.8177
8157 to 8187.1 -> 0.8164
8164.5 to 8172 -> 0.7986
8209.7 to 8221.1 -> 0.8072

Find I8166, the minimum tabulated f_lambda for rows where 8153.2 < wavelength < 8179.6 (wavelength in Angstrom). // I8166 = 0.777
